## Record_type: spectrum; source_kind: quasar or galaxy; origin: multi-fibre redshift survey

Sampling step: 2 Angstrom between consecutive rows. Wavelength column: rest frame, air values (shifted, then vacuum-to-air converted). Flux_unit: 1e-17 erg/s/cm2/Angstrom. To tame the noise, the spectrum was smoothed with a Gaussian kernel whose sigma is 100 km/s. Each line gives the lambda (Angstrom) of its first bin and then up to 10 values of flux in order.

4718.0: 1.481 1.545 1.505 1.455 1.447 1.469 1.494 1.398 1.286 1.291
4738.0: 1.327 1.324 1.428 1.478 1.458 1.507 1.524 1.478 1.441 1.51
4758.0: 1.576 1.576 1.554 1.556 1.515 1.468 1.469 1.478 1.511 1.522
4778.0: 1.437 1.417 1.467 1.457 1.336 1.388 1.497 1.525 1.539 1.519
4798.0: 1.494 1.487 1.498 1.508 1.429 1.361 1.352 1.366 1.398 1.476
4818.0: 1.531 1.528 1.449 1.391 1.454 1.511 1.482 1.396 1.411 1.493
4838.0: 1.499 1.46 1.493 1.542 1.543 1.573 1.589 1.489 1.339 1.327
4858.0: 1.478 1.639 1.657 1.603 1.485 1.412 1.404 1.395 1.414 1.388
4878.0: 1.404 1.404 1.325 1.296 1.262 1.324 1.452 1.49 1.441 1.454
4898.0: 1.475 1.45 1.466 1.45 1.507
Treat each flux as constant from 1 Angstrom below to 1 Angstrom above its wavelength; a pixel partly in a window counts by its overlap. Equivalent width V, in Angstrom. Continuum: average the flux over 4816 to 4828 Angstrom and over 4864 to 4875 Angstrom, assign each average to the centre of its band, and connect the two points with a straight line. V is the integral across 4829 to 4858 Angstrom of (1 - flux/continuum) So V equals -0.3 Angstrom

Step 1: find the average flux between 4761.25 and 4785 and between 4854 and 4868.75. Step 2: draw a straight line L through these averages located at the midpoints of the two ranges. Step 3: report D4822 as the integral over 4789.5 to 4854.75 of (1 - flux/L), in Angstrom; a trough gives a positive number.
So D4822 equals 0.99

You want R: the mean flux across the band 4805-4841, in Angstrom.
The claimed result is 1.44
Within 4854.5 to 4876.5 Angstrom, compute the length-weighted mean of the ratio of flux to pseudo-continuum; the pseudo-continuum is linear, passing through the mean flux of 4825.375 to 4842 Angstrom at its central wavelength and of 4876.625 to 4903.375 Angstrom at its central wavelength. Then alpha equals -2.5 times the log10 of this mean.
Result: -0.03 mag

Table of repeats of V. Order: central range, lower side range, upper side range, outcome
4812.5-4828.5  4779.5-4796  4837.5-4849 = 0.3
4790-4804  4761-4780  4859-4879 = -0.2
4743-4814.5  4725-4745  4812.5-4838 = -2.5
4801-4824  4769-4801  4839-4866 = 0.7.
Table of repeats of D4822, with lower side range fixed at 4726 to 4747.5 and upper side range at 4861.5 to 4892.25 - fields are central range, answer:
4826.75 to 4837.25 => -0.37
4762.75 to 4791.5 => -1.29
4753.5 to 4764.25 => -1.04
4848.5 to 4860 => -0.45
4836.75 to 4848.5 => -0.87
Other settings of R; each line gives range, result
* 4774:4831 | 1.46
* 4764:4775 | 1.49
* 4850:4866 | 1.51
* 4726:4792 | 1.46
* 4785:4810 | 1.46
